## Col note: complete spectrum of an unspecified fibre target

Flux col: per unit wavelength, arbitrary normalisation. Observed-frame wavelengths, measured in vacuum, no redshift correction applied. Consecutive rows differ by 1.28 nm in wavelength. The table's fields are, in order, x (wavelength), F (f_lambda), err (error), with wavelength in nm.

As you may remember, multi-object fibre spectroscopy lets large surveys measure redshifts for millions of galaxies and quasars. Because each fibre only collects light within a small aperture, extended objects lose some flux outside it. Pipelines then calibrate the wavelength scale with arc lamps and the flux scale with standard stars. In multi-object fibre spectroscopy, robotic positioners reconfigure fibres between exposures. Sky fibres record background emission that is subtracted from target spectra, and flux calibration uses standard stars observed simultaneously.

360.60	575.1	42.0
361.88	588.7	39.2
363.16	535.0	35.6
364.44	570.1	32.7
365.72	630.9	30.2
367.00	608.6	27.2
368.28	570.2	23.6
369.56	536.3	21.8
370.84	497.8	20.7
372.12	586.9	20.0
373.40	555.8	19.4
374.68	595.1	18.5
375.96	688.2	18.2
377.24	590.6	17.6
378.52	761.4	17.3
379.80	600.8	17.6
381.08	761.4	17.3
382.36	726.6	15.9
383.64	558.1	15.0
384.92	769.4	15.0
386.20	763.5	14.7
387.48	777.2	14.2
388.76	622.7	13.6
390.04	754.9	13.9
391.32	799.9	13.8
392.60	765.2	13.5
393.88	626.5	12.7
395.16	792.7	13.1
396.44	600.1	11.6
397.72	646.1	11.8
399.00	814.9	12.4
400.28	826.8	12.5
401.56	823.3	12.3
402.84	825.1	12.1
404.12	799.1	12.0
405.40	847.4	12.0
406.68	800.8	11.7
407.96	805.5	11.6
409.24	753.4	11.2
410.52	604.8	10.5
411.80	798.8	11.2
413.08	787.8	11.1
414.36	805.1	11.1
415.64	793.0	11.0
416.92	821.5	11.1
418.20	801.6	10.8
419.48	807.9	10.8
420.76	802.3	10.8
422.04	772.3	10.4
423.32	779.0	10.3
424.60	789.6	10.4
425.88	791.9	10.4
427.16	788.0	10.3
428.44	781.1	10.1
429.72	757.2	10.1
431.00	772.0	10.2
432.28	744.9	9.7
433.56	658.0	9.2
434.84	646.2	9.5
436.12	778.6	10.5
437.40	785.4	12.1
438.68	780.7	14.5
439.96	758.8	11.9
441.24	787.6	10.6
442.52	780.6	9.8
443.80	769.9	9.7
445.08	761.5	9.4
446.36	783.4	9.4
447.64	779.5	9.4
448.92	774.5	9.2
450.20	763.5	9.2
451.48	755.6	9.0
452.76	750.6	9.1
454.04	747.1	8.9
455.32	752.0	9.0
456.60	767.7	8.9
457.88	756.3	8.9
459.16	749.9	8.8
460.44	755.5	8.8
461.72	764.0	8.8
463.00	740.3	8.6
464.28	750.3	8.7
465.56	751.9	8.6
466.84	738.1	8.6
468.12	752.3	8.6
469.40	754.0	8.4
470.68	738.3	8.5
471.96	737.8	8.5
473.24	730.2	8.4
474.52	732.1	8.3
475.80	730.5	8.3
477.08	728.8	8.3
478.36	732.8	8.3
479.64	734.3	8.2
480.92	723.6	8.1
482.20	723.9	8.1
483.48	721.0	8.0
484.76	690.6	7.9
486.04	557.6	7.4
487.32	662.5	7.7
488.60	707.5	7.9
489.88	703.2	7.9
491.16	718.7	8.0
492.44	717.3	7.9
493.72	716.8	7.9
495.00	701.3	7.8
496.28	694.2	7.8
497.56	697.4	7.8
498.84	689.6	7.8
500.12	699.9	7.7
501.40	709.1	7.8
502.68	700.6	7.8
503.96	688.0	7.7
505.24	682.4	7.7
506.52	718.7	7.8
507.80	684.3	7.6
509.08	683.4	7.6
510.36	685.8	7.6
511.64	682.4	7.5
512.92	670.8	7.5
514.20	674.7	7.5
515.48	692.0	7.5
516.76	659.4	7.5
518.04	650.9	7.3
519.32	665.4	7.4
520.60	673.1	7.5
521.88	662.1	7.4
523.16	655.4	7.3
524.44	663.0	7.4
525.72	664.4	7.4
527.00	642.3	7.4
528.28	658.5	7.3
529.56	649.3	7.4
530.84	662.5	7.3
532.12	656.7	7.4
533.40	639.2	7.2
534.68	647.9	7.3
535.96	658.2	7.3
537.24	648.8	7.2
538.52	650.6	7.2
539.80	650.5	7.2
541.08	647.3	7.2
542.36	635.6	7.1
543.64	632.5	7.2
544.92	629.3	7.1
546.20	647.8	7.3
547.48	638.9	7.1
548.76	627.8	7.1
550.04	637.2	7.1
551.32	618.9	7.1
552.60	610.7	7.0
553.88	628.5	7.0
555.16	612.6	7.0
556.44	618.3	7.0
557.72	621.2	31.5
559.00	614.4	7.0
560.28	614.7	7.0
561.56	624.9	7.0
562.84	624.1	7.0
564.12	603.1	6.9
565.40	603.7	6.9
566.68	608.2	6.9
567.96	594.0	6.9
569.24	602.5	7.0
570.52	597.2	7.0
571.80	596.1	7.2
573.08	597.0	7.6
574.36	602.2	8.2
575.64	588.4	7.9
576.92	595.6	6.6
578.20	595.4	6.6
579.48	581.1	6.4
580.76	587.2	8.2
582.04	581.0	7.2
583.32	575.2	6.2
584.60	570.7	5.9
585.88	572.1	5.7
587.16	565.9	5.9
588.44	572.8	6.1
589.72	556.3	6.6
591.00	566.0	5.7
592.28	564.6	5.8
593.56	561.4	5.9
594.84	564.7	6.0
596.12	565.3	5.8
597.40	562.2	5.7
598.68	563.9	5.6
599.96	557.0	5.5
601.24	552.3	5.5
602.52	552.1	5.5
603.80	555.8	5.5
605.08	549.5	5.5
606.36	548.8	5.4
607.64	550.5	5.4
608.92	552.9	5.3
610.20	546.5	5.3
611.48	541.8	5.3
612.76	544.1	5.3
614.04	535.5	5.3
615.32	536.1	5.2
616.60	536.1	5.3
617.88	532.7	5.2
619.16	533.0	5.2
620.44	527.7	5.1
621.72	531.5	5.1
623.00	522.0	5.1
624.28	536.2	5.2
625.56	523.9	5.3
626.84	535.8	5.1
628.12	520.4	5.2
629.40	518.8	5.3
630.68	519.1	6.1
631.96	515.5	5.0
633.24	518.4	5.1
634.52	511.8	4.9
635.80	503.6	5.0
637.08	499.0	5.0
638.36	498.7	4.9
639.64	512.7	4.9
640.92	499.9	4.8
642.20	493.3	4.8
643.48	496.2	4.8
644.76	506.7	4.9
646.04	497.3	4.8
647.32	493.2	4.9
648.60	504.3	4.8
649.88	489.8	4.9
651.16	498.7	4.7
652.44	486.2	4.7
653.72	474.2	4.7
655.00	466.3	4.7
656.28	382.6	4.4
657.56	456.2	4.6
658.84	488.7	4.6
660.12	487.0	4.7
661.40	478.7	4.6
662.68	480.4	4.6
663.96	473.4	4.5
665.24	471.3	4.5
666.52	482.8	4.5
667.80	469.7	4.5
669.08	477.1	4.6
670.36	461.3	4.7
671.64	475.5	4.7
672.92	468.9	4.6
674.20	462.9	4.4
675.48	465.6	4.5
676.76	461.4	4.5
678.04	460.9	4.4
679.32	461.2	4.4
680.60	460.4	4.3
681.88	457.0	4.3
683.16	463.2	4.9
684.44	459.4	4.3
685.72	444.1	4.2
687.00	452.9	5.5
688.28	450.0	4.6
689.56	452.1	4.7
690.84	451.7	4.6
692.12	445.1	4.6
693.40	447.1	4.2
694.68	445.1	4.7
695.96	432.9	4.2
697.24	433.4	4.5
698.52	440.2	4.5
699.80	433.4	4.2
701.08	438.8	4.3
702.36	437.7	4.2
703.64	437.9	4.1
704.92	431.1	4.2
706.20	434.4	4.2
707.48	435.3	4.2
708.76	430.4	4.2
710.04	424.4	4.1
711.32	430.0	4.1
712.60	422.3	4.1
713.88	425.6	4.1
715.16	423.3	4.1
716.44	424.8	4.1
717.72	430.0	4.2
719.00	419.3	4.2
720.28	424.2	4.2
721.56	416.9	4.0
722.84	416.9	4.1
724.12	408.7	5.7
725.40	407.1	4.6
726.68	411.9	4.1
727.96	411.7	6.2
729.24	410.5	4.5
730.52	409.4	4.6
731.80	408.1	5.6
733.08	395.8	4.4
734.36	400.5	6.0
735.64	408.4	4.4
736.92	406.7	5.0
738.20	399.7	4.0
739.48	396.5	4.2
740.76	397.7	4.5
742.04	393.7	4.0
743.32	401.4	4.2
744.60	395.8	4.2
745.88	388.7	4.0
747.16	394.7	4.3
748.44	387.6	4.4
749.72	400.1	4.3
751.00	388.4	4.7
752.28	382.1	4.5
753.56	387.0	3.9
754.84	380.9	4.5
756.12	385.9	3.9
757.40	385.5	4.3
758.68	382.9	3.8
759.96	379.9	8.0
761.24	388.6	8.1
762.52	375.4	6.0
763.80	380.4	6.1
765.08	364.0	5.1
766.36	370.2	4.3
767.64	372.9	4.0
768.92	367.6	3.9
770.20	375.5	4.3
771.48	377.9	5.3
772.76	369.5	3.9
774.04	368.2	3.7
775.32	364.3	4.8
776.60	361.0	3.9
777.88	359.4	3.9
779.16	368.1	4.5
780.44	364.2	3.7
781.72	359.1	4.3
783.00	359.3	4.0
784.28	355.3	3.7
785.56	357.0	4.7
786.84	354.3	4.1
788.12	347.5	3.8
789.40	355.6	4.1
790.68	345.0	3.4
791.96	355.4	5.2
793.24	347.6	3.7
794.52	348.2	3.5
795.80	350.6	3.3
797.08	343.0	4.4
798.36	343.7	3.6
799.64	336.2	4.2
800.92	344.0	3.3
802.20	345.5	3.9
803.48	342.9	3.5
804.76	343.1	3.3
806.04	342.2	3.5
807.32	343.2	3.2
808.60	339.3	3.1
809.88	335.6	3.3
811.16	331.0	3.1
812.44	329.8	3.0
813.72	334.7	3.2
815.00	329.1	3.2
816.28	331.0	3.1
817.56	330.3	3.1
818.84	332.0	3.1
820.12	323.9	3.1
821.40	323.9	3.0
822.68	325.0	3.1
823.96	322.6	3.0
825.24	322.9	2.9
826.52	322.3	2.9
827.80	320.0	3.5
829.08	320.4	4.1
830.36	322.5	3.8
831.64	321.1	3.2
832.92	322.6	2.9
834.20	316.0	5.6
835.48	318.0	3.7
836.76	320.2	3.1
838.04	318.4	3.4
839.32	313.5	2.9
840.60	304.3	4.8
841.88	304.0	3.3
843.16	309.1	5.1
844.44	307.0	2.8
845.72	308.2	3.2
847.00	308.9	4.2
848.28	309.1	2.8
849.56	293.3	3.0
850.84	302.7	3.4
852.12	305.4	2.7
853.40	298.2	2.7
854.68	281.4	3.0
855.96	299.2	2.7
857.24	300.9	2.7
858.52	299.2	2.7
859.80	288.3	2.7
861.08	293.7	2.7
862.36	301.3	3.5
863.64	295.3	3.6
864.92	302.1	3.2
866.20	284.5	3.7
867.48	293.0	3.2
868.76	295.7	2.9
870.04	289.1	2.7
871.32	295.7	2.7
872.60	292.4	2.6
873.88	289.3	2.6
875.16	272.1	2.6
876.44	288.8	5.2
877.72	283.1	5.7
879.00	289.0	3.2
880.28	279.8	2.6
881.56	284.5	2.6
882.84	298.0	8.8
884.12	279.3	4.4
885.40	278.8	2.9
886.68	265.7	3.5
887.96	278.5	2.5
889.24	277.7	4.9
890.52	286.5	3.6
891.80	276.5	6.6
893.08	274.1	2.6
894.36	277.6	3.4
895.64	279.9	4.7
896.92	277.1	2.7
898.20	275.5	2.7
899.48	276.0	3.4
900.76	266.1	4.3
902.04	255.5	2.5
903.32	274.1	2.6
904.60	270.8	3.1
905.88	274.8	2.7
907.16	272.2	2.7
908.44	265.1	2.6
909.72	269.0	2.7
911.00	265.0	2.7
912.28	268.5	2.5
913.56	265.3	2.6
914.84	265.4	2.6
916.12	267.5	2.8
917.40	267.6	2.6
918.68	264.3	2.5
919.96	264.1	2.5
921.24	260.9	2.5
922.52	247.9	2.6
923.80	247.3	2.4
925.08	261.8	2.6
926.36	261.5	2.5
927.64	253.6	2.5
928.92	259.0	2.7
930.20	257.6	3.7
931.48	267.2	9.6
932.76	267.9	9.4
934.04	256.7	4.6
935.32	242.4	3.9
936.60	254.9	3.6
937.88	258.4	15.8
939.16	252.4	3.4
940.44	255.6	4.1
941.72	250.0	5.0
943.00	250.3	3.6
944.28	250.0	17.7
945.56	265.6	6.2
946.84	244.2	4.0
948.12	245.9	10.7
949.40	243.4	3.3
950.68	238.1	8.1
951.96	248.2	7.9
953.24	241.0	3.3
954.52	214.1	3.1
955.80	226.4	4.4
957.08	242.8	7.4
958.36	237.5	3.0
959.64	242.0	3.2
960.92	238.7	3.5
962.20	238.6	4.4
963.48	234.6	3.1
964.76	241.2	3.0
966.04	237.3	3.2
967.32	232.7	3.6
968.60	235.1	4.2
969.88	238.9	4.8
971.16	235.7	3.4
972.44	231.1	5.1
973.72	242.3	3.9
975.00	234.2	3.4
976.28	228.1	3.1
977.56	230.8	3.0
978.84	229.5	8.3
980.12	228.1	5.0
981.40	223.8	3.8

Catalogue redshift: 0.00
